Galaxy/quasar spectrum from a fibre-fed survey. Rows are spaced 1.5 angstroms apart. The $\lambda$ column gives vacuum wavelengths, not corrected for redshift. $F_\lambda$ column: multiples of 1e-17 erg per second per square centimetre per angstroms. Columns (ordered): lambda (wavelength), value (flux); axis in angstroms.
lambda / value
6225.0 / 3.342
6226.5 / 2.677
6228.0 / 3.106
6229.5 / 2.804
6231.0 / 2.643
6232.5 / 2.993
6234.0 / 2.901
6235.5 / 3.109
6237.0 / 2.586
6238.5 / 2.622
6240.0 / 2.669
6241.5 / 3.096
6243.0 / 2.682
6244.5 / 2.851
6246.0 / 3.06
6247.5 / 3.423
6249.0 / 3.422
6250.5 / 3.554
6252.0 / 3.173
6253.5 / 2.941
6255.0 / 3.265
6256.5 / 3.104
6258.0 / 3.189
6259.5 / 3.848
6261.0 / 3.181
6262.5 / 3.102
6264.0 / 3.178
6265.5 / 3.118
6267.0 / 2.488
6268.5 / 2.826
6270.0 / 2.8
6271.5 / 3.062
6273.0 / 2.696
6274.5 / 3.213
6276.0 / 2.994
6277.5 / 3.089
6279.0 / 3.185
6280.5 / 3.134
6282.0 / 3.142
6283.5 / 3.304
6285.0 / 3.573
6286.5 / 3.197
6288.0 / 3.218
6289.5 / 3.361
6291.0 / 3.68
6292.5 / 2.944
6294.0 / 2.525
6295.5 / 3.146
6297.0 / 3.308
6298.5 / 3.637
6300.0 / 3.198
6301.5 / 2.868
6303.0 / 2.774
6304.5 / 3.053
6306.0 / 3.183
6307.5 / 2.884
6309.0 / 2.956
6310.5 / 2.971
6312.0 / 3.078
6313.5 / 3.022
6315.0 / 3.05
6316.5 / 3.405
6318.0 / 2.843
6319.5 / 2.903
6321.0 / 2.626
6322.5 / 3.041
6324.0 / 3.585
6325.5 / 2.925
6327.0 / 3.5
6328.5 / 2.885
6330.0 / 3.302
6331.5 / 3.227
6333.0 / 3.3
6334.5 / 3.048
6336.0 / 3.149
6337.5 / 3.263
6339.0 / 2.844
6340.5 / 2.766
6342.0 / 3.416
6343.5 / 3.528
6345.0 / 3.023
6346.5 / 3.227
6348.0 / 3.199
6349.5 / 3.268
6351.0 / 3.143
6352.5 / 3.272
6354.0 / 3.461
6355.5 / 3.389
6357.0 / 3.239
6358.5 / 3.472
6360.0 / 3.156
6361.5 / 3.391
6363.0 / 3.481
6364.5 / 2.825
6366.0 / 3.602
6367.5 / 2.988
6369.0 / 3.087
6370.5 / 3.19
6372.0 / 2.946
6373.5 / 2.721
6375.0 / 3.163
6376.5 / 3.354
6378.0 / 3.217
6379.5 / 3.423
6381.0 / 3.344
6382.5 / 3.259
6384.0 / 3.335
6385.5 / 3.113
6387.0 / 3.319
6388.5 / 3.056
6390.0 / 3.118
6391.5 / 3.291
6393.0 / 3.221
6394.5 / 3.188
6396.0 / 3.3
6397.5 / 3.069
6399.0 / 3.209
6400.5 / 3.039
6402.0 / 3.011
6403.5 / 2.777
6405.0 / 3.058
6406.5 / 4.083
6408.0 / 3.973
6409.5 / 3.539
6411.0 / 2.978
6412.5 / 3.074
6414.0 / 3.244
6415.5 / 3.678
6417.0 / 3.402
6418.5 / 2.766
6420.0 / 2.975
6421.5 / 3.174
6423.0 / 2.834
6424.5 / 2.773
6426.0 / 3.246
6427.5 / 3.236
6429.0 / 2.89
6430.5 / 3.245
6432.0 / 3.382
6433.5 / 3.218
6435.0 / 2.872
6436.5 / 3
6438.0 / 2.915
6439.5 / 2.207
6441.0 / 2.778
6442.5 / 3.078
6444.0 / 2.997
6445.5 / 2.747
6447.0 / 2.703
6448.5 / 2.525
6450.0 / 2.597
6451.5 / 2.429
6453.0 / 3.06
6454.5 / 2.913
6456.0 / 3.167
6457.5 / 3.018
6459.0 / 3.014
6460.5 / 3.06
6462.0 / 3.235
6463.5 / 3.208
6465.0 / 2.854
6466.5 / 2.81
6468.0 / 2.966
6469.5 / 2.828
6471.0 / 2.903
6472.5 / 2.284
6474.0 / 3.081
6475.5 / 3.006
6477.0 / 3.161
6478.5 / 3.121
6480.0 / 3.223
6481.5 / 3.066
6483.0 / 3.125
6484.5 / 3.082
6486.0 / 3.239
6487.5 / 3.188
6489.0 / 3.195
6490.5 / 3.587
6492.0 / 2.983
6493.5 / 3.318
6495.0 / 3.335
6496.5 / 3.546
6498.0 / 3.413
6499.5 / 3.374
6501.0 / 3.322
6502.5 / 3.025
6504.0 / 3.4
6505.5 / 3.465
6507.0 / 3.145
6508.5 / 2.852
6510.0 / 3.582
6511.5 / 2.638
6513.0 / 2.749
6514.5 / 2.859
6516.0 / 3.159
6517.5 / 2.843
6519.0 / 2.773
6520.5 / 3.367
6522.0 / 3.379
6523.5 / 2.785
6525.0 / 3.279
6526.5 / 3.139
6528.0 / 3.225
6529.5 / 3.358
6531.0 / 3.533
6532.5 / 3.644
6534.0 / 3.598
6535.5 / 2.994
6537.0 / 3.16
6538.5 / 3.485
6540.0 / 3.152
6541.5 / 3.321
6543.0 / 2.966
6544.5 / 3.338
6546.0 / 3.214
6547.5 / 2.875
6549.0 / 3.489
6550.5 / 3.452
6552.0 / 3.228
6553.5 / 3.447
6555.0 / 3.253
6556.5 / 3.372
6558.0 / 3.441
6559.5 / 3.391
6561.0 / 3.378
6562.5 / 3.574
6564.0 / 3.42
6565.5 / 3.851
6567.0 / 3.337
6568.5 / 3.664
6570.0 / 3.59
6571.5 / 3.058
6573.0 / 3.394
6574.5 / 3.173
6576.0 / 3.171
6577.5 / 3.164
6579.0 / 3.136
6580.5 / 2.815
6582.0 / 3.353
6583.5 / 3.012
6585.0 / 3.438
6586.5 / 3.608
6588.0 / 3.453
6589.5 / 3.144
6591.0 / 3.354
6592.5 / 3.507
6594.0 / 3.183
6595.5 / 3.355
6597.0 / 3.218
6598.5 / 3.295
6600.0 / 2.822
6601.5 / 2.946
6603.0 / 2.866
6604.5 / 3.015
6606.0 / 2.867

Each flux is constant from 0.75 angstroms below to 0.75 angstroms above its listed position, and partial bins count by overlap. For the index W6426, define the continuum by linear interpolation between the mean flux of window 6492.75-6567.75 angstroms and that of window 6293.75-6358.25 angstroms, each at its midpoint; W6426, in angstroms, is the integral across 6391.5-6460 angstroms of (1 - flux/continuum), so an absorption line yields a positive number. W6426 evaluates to 2.9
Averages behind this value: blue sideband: 3.13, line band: 3.06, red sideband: 3.26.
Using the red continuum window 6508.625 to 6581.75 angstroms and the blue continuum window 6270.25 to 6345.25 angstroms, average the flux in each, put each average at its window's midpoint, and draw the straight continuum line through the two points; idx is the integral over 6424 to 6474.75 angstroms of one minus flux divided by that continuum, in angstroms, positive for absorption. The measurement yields 4.42 angstroms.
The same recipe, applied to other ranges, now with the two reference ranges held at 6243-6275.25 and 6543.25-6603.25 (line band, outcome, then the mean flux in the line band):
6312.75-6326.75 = 0.37 angstroms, 3.06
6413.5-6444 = 1.58 angstroms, 3.04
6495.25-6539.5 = 0.69 angstroms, 3.21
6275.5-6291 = -0.61 angstroms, 3.25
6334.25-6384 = -0.68 angstroms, 3.21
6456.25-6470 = 0.94 angstroms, 3.01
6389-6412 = -0.43 angstroms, 3.25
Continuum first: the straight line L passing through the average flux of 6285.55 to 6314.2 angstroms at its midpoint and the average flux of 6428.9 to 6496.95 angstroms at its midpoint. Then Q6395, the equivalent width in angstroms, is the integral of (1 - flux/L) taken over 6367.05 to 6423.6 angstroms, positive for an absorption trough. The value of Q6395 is -2.85 angstroms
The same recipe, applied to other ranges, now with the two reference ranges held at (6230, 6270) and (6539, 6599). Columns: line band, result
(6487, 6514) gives 0.24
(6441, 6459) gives 2.05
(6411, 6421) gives 0.02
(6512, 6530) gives 1.14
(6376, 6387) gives -0.50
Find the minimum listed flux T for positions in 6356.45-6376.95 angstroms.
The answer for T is 2.721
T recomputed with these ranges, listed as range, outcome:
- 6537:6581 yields 2.815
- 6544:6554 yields 2.875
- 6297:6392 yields 2.626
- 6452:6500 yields 2.284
